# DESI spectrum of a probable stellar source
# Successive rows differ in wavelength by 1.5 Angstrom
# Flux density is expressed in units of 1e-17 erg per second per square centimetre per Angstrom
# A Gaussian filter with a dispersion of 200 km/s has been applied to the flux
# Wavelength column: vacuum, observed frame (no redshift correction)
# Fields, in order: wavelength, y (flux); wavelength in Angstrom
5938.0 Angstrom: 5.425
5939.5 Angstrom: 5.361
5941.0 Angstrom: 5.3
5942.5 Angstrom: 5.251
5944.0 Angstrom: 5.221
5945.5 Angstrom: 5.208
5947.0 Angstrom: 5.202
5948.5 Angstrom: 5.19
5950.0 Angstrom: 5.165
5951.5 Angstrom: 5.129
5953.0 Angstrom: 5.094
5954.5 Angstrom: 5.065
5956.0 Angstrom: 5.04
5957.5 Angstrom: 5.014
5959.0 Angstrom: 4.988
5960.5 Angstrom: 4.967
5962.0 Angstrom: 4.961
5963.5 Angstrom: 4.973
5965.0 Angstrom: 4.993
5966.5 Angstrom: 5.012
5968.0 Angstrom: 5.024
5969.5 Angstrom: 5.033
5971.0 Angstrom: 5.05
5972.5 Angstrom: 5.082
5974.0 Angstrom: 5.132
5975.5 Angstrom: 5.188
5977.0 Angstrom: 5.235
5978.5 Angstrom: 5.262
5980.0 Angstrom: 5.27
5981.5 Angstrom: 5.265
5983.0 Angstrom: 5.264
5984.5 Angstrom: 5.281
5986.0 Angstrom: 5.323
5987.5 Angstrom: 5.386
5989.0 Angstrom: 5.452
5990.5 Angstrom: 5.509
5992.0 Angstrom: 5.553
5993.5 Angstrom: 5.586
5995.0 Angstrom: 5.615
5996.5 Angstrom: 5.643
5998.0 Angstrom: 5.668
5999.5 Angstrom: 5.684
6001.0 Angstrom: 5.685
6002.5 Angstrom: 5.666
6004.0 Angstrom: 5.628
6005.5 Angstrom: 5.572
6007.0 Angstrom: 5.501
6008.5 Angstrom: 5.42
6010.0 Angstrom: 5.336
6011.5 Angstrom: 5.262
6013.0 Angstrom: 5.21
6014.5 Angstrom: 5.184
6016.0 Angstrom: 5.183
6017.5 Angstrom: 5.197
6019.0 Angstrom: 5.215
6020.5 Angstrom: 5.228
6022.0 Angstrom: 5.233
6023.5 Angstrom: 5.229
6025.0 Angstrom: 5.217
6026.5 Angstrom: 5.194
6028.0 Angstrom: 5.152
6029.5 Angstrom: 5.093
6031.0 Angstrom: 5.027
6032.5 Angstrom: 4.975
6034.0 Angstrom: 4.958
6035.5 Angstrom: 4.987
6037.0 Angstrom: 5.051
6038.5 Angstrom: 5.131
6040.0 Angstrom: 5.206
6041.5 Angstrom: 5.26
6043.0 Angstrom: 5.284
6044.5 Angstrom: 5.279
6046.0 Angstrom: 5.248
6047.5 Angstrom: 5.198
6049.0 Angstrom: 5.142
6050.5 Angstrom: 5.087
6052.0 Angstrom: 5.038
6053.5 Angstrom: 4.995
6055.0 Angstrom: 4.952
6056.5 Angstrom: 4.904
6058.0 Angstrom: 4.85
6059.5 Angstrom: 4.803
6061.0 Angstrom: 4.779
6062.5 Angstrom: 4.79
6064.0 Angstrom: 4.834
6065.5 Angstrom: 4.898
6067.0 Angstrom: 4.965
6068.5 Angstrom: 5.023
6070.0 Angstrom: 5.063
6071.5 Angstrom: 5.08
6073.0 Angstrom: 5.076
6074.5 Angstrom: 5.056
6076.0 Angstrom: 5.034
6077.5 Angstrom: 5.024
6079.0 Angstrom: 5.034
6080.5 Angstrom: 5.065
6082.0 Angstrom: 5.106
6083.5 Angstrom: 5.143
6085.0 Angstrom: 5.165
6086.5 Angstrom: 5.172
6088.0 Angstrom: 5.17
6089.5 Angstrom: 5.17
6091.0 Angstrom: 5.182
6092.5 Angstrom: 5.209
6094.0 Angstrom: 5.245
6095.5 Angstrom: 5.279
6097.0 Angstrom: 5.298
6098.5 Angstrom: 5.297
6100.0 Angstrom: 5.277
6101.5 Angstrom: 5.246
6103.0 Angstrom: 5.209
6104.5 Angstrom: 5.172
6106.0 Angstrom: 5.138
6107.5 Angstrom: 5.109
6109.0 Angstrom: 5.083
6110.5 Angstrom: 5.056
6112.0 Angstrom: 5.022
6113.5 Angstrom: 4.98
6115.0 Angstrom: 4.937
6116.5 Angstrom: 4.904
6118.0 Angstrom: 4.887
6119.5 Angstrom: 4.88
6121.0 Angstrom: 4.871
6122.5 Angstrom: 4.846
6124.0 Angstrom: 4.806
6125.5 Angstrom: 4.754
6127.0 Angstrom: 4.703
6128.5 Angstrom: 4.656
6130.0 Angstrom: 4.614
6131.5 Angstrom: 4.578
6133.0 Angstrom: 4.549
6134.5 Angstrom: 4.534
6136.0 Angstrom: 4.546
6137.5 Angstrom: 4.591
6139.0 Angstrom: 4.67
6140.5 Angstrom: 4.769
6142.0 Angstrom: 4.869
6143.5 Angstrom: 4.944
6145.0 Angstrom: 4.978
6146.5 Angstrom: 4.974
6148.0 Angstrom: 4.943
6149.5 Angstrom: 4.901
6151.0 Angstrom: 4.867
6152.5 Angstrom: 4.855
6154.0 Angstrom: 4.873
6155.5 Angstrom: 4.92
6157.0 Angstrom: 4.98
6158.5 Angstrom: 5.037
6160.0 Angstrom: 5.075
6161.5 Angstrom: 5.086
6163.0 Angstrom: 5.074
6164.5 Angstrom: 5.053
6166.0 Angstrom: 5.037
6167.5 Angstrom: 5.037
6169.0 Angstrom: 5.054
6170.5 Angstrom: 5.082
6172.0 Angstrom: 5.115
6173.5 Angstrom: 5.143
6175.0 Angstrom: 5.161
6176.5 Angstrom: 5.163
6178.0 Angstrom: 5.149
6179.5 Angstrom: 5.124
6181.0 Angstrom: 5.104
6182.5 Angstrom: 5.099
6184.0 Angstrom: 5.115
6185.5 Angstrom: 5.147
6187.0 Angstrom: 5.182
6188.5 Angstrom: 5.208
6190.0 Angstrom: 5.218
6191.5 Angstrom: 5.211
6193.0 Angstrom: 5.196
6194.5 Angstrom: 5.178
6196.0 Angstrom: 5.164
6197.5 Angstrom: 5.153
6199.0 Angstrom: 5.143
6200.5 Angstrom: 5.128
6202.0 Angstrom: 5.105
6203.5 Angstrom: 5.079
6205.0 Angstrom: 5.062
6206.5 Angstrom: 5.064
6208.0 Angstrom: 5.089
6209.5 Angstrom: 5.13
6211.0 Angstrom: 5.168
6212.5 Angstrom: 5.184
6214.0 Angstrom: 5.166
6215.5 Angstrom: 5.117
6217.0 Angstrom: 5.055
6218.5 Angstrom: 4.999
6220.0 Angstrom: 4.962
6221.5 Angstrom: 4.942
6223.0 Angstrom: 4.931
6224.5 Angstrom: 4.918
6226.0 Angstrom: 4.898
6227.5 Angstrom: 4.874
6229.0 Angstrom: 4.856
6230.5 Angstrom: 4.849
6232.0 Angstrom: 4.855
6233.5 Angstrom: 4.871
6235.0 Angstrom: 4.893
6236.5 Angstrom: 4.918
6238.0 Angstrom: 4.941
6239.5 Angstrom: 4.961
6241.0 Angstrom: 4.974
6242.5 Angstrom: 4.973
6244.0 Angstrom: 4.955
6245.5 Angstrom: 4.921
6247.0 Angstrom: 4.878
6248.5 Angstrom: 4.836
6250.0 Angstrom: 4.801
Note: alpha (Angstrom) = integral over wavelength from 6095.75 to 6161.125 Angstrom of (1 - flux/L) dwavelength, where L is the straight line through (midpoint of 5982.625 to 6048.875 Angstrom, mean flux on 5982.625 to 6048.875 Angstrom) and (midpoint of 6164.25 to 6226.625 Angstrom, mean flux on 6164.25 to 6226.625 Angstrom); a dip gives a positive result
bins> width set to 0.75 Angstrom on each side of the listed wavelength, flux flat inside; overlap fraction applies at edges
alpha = 3.4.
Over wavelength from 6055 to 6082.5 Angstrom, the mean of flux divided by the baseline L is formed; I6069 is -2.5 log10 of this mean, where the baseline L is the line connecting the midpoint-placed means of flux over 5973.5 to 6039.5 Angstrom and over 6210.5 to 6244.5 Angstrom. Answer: 0.05 mag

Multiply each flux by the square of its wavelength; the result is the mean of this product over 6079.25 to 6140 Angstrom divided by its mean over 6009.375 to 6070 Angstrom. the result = 1.00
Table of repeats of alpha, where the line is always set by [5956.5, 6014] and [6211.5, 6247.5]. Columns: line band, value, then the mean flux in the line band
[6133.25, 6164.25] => 1.22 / 4.87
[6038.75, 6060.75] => 0.55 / 5.08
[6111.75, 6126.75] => 0.69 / 4.88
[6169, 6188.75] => -0.41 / 5.13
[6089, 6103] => -0.26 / 5.24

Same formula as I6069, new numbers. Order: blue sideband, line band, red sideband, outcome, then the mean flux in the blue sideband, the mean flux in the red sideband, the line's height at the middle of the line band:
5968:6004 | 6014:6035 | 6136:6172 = 0.028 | 5.38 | 4.94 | 5.28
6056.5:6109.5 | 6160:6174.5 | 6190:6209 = 0.009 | 5.08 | 5.13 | 5.12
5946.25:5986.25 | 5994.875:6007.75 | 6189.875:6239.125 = -0.106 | 5.12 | 5.04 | 5.1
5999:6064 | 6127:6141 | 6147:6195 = 0.109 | 5.18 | 5.07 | 5.1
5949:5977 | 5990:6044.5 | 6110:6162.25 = -0.069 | 5.06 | 4.84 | 4.99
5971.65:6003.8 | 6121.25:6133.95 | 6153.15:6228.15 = 0.109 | 5.42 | 5.08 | 5.19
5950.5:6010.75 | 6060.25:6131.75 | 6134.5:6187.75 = 0.016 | 5.29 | 4.99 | 5.09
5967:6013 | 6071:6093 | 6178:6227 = 0.031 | 5.38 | 5.1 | 5.26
